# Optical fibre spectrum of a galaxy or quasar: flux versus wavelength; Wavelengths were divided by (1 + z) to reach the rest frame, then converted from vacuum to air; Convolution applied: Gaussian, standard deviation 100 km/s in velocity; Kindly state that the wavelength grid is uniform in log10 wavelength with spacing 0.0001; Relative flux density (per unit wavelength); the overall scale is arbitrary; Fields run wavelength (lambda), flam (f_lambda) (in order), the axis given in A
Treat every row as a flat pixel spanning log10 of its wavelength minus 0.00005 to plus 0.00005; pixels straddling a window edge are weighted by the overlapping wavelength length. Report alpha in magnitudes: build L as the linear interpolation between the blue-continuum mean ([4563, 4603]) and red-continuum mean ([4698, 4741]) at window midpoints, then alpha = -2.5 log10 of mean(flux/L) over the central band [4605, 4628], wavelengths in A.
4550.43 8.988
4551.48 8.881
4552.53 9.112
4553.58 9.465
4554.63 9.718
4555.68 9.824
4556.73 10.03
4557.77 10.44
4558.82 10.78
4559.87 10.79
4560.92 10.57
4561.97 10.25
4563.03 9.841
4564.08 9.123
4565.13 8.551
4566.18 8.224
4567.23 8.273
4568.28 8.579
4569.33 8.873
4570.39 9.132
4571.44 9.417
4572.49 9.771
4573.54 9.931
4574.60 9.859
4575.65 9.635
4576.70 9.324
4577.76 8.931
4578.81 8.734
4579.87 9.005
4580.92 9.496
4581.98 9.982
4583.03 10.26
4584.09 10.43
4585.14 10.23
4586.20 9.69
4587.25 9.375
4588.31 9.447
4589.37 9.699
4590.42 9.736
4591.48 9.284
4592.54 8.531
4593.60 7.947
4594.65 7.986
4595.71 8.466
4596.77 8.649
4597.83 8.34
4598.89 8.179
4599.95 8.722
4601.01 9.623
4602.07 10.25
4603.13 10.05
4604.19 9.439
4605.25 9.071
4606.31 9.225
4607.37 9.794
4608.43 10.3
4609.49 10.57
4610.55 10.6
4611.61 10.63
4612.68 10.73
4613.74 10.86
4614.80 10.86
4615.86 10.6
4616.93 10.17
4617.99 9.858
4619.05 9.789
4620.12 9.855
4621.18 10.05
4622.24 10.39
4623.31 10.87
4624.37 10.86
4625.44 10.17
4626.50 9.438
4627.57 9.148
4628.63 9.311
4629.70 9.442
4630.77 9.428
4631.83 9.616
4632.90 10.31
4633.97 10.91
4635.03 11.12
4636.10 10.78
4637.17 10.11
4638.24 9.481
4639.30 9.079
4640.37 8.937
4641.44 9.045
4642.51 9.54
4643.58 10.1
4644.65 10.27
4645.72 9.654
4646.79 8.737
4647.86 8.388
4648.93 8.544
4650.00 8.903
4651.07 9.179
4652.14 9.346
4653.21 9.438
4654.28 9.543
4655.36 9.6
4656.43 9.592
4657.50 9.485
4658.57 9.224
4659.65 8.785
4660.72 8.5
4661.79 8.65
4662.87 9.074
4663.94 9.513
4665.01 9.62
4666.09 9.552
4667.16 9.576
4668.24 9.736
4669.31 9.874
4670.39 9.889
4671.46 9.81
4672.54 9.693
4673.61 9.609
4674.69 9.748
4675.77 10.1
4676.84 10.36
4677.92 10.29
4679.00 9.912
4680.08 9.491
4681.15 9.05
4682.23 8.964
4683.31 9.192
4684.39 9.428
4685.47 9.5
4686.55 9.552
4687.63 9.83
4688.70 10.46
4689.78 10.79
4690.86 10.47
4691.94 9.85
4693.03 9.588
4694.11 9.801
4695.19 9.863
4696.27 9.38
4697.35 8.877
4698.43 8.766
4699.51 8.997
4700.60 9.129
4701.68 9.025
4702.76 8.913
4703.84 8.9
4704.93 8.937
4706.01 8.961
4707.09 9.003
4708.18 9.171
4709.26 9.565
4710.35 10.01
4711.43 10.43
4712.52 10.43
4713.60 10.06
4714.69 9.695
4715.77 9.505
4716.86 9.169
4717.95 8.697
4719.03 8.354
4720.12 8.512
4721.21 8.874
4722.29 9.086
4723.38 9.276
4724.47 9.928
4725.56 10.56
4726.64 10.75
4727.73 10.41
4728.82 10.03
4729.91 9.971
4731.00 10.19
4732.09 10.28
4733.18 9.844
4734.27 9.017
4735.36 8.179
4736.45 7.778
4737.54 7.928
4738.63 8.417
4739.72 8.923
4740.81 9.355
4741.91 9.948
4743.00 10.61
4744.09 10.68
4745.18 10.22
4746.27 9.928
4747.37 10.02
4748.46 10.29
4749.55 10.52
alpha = -0.11 mag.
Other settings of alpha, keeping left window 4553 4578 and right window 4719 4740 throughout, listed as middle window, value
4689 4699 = -0.04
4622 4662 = -0.01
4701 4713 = 0.00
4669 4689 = -0.03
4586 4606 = 0.05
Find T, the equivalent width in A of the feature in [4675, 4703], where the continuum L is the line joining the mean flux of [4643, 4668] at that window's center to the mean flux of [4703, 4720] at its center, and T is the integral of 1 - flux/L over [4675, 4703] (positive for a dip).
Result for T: -0.8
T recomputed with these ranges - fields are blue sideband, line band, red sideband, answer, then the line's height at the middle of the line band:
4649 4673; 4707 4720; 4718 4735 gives 0.1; 9.58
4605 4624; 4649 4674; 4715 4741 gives 1.2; 9.86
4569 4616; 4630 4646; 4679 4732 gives -0.6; 9.54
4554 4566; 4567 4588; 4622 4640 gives 1.0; 9.95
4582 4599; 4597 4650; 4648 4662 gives -3.7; 9.16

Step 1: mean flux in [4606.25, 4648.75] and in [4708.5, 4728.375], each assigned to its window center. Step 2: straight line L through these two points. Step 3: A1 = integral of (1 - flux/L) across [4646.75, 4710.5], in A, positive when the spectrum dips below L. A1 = 2.3 A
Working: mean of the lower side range 9.97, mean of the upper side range 9.63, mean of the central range 9.43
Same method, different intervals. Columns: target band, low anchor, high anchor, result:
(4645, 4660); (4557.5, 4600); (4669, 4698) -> 0.7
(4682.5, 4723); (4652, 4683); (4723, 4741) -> 0.3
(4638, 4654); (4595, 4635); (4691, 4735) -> 0.8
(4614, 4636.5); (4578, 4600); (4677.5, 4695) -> -1.8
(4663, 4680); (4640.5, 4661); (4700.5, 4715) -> -0.8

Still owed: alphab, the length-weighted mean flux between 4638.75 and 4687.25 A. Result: 9.43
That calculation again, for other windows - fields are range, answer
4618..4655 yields 9.7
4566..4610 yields 9.31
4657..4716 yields 9.54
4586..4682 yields 9.61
